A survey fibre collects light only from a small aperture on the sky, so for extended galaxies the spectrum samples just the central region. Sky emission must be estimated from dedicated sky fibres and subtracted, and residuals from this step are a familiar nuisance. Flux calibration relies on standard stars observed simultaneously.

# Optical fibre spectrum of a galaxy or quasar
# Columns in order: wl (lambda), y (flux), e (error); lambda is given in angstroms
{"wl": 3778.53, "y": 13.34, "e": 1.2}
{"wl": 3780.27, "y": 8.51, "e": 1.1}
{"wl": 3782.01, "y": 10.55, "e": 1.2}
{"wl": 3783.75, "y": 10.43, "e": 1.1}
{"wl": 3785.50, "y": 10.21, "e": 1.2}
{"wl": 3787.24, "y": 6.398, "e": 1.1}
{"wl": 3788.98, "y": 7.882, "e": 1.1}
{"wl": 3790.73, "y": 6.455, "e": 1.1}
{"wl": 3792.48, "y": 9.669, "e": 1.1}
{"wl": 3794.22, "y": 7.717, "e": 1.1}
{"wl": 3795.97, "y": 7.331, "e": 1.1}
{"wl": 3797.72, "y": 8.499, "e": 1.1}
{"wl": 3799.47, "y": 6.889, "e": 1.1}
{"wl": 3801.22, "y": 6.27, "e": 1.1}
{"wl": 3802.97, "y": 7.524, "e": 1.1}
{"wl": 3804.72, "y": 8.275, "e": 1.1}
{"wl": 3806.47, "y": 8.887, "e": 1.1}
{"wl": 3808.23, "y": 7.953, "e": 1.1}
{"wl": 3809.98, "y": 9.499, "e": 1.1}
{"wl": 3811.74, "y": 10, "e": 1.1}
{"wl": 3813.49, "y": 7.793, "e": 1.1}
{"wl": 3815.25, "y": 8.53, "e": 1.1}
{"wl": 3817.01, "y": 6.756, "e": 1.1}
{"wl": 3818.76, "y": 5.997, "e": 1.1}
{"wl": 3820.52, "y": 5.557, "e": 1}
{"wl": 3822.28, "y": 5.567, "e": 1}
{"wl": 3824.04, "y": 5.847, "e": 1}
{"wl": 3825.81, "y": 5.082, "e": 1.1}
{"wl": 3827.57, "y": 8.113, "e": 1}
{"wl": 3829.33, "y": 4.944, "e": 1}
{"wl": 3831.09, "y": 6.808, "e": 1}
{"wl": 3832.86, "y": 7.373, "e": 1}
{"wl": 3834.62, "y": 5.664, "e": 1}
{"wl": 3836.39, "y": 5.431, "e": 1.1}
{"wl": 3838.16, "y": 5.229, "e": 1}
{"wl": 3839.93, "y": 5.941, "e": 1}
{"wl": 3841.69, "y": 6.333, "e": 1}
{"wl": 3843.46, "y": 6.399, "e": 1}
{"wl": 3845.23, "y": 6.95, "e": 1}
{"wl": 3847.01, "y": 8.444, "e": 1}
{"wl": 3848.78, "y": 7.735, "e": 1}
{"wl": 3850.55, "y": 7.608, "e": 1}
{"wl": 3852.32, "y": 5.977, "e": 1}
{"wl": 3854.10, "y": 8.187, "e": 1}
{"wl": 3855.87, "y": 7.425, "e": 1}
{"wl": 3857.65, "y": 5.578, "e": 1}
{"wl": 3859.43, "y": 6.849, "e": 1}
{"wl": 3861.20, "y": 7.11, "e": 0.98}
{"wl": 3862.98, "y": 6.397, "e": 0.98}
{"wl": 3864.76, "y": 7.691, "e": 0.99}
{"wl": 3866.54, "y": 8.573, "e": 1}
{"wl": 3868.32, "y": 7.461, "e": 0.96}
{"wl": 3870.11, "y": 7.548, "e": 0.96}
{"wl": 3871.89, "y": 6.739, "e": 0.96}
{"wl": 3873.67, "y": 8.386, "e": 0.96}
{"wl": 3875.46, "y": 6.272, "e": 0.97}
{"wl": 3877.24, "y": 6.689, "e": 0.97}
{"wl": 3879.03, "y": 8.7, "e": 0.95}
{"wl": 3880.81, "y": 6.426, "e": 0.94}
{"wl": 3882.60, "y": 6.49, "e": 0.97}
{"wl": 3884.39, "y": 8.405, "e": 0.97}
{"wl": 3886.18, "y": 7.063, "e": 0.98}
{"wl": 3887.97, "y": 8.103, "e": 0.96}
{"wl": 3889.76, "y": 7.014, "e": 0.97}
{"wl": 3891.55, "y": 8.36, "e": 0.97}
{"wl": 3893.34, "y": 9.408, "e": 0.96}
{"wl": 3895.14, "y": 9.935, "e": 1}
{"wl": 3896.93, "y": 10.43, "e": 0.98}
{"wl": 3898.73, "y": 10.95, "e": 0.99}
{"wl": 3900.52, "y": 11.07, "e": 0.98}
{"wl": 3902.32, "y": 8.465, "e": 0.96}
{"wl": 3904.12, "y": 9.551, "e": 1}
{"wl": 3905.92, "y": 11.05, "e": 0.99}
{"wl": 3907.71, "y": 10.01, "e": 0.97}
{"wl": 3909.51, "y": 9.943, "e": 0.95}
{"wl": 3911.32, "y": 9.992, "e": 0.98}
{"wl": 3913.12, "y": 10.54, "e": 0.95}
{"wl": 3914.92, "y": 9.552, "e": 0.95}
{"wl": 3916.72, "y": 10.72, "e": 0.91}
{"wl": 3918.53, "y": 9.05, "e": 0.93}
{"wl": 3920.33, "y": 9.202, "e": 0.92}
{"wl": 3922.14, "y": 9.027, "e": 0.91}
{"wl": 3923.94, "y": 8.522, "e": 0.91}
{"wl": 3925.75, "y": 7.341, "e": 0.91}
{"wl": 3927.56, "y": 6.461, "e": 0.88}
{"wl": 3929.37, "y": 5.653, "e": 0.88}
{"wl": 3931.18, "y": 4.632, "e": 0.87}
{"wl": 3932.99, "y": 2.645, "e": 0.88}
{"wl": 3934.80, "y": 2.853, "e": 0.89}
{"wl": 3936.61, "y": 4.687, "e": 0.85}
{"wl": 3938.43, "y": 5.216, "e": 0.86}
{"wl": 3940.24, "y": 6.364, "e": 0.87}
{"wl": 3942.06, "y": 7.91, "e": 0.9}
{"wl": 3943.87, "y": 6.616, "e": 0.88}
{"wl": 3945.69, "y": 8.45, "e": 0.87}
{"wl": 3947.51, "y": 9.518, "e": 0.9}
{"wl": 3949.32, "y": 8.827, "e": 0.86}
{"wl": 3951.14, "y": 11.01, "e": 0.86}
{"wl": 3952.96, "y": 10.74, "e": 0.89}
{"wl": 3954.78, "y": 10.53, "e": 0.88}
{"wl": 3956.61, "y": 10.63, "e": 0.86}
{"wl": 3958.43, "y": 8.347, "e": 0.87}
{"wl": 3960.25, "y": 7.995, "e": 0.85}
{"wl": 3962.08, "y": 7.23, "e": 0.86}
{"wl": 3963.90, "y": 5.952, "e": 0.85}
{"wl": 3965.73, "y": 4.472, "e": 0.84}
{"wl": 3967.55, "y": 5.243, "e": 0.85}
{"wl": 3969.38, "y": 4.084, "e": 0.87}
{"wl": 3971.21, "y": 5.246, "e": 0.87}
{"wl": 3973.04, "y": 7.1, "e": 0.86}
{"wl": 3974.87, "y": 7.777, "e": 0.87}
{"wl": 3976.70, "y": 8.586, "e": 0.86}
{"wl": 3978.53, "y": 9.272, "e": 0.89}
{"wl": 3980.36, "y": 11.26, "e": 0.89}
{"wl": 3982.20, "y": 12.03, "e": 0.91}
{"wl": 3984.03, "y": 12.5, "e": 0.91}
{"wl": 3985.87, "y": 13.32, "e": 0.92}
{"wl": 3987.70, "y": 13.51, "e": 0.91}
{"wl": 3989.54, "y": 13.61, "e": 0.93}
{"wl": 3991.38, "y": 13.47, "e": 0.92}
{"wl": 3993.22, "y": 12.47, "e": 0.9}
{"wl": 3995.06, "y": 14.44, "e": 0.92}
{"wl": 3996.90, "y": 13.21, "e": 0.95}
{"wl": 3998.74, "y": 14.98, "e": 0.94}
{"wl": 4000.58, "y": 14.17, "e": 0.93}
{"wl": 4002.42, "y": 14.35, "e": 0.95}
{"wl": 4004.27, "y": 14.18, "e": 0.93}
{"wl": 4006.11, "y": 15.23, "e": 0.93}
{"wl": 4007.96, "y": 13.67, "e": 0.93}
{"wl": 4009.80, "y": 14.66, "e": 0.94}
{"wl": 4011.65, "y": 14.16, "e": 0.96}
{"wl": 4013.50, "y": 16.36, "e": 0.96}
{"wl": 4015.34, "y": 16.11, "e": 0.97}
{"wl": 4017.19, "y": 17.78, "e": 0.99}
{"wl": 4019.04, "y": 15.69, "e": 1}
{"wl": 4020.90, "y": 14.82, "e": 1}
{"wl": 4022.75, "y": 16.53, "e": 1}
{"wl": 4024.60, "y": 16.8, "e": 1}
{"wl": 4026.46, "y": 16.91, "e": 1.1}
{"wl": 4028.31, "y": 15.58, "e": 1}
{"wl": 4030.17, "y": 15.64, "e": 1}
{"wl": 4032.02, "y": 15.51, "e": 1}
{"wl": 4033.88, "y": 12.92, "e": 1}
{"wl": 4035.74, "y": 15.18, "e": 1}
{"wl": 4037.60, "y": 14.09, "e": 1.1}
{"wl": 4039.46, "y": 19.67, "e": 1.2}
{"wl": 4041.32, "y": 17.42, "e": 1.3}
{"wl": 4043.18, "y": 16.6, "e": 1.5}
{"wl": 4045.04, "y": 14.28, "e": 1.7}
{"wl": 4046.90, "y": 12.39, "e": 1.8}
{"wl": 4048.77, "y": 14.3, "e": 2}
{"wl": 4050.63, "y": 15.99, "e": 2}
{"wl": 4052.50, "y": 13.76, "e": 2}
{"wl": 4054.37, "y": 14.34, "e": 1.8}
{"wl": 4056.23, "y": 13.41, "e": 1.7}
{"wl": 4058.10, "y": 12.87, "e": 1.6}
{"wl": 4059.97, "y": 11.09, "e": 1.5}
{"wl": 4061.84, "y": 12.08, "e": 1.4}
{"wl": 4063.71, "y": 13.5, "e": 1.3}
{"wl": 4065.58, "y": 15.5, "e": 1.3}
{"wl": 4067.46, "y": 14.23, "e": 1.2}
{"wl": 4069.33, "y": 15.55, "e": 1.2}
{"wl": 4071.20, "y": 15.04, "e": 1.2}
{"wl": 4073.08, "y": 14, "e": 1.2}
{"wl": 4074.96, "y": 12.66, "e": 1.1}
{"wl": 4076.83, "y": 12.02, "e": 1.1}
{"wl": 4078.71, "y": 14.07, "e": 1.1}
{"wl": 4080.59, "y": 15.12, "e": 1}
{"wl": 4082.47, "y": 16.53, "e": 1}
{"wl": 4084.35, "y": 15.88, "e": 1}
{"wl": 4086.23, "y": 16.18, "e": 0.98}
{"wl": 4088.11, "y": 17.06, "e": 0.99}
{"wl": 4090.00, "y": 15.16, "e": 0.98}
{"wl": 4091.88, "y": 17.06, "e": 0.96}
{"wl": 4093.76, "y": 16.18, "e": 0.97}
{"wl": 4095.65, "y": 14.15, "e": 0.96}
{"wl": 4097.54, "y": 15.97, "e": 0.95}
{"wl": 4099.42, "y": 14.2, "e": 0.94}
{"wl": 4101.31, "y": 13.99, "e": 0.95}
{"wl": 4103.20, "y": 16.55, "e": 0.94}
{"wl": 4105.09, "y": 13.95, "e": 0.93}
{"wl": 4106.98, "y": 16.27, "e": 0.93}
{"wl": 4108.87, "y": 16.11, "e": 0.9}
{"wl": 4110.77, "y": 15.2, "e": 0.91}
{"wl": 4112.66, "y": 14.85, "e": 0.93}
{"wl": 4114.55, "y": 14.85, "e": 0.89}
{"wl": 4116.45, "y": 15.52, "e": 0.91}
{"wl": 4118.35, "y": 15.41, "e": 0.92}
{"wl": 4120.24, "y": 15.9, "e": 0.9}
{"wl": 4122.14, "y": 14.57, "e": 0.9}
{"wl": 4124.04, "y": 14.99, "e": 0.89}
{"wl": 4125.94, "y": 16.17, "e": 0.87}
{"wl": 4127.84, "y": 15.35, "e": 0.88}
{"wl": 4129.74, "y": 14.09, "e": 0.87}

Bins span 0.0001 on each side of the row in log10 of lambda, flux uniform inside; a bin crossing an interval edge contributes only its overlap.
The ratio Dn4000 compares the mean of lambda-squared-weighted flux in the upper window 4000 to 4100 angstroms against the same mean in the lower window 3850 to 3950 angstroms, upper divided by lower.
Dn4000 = 2.1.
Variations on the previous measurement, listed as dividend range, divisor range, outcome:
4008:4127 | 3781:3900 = 2.25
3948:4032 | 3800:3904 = 1.74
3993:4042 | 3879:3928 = 1.80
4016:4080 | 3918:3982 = 2.09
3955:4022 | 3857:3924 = 1.44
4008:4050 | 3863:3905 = 2.04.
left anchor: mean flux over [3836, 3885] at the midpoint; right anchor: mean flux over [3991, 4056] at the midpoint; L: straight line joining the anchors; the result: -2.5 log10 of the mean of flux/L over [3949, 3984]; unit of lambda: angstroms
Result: 0.42 mag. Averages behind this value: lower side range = 7.04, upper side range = 15.1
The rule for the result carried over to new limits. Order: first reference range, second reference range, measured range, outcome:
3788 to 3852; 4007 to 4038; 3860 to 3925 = 0.175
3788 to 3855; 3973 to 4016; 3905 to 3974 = 0.389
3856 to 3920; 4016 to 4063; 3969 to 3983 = 0.430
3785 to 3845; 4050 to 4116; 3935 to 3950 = 0.472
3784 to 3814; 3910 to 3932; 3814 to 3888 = 0.202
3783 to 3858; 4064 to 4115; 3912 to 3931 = 0.197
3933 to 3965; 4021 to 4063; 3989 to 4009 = -0.210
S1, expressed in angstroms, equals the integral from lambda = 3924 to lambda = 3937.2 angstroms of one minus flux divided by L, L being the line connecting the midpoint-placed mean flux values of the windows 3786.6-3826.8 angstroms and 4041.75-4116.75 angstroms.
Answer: 6.9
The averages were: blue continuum 7.41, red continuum 14.7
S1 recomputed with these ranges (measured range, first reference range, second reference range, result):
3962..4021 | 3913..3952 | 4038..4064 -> -4.0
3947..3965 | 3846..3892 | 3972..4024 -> 3.8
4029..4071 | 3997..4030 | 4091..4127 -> 2.2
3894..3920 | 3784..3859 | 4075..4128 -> -1.1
